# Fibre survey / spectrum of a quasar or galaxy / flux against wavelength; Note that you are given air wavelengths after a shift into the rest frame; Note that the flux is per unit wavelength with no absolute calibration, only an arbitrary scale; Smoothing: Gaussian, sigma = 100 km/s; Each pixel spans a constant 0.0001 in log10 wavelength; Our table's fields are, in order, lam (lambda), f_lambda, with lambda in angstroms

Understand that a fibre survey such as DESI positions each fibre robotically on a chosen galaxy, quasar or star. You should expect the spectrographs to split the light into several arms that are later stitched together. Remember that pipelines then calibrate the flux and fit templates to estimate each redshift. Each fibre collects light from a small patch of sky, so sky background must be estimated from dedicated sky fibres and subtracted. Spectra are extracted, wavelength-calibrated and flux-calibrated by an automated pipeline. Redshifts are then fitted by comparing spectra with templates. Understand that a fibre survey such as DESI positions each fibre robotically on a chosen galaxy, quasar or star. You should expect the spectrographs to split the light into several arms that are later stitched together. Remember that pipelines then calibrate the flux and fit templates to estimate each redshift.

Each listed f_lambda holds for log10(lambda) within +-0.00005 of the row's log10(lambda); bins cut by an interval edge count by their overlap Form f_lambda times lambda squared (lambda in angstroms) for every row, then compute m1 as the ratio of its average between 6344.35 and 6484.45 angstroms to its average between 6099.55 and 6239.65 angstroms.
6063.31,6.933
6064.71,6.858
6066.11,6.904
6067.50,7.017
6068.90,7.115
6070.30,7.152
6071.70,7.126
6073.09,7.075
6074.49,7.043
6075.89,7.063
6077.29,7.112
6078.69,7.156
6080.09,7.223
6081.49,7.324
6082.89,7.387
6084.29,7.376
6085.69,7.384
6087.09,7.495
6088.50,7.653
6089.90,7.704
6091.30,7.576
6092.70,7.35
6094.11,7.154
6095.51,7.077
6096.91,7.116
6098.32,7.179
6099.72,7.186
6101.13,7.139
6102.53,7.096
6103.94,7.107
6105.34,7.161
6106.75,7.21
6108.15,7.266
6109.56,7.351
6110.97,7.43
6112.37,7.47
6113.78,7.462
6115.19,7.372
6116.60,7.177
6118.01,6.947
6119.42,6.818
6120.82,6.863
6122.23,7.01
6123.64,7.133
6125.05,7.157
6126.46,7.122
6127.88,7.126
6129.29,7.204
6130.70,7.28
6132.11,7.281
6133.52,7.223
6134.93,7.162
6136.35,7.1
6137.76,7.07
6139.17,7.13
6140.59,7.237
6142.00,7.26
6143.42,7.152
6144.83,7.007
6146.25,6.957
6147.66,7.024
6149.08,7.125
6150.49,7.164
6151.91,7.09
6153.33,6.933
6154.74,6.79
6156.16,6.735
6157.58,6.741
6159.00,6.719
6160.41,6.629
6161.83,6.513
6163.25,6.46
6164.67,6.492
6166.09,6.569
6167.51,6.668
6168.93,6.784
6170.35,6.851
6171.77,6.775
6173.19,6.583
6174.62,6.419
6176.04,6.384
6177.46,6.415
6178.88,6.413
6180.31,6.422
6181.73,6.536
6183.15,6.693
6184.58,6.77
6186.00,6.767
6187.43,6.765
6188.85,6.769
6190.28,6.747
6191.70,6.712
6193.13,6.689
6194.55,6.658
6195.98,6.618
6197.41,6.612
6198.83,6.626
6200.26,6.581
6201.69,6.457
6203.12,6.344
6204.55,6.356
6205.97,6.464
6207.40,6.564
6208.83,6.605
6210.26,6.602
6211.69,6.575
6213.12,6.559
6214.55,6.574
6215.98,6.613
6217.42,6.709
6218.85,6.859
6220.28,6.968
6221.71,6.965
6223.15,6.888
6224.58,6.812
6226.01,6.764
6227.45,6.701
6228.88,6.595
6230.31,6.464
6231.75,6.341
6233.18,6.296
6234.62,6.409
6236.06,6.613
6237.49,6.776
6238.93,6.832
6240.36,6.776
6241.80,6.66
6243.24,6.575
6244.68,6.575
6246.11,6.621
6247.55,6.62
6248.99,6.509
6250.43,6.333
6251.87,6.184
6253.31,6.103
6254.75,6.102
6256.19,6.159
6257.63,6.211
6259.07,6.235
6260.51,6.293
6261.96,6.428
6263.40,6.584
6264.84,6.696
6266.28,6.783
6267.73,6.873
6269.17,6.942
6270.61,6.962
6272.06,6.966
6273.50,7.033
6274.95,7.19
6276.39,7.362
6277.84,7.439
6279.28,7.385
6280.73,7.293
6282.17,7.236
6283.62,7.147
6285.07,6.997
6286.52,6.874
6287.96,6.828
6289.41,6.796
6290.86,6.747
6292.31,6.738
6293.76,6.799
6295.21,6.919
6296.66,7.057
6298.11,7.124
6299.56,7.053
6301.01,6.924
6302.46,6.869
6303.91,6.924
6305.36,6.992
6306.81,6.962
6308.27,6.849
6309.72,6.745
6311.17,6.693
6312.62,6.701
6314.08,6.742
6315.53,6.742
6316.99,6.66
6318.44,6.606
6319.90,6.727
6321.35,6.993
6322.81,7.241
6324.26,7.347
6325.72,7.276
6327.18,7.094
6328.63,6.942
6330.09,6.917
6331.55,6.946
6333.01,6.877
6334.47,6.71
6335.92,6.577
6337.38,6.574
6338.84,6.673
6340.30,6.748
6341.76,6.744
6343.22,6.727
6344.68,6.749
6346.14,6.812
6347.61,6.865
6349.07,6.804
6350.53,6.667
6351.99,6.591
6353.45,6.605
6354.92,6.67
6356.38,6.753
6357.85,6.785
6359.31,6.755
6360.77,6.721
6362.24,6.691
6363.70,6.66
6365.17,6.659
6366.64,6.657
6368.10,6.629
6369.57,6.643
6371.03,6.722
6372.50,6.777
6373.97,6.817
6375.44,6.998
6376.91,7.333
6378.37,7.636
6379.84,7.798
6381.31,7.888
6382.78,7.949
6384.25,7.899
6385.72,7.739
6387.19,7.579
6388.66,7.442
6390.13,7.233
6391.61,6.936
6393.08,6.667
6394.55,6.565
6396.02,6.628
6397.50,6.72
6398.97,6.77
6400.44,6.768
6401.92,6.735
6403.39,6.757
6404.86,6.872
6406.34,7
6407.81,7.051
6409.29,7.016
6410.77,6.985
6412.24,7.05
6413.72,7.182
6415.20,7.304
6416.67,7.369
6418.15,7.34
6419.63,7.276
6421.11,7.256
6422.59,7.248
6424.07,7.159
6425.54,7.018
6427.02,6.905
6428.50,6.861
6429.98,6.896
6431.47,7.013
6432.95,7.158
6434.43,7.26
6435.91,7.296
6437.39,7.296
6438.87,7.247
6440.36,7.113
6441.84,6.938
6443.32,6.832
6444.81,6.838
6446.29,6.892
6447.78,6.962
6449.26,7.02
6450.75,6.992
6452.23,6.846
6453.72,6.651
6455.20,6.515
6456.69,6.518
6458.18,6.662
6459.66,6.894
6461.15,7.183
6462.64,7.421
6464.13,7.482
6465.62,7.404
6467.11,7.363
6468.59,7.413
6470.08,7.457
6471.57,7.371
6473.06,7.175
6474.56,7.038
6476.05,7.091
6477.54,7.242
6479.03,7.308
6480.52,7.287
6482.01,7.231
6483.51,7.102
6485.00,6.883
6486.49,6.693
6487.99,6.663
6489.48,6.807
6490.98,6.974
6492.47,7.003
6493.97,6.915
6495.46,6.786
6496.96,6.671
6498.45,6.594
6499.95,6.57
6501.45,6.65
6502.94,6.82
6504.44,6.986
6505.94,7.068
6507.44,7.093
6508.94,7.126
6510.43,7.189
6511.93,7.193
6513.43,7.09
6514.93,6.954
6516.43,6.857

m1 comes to 1.1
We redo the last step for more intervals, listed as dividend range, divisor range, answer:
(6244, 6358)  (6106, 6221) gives 1.04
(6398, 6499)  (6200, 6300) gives 1.12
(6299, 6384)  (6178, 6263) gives 1.09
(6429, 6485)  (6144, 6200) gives 1.16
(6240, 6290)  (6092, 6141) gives 0.99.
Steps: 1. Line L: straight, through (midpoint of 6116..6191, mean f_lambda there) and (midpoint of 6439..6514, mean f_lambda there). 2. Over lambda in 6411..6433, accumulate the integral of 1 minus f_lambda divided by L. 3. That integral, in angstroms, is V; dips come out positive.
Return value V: -0.5 angstroms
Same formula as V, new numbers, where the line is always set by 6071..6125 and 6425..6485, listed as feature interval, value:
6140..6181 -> 2.5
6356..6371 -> 0.9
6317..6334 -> 0.4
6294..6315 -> 0.7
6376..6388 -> -1.0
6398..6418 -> 0.3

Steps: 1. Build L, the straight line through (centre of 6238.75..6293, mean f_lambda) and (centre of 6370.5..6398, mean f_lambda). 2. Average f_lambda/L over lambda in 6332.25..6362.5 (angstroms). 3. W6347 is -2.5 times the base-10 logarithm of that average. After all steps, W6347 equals 0.06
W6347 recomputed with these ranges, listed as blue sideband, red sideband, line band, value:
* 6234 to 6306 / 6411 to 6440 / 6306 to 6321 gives 0.02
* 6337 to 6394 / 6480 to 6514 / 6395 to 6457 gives -0.01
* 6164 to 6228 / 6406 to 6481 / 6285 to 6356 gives 0.00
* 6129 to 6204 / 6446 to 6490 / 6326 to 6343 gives 0.02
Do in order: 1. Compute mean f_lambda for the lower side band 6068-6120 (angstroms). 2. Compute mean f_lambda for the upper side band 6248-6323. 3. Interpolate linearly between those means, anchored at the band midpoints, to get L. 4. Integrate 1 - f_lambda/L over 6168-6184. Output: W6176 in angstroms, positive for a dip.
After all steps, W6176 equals 1.1 angstroms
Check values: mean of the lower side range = 7.24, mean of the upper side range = 6.8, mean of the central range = 6.57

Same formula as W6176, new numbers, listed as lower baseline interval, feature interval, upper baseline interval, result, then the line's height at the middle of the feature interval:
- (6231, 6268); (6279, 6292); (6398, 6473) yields -0.8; 6.59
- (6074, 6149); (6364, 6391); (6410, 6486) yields -0.4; 7.12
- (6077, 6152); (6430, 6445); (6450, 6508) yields -0.2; 7.02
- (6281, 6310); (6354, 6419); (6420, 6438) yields 0.3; 7.06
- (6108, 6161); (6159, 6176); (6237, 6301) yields 1.0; 7.02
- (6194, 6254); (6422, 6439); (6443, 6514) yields -0.5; 6.92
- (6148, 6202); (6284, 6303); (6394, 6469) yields -0.2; 6.84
